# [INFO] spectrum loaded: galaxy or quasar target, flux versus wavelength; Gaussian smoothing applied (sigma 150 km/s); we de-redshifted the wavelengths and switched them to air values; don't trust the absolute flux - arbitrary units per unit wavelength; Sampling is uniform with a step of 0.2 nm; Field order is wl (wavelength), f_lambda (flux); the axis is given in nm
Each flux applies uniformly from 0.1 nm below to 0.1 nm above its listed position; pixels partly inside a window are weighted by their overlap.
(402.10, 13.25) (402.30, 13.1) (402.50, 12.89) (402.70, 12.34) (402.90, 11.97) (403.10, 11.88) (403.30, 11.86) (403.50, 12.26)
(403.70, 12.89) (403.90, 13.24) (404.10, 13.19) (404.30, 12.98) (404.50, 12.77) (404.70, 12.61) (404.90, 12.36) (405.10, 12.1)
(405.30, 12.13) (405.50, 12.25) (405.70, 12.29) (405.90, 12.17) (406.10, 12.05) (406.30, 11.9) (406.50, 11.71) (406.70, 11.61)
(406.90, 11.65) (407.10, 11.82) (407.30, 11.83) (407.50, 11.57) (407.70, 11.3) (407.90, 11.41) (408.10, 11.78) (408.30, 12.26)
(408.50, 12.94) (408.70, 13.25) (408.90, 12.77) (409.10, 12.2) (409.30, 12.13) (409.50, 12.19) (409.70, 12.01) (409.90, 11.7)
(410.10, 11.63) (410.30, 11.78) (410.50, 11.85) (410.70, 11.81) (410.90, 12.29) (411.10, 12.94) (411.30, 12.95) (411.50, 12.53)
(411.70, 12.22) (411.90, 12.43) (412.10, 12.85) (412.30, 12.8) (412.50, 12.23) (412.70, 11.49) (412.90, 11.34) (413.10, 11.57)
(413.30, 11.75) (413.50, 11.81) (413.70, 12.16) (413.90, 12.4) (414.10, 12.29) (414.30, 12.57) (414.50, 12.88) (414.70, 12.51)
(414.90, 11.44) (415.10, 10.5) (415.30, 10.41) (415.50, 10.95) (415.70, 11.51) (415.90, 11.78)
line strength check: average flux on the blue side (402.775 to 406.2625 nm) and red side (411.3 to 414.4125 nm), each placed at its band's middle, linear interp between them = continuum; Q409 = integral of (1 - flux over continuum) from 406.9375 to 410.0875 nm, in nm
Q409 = 0.06 nm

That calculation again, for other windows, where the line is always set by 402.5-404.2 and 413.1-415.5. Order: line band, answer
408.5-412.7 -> -0.095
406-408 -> 0.094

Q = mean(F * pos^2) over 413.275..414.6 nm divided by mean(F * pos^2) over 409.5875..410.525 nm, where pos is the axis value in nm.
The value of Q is 1.06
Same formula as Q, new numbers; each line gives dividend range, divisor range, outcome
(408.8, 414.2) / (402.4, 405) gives 1.01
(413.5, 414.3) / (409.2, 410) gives 1.04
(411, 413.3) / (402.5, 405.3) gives 1.02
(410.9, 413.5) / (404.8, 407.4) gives 1.05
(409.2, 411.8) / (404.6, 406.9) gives 1.03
